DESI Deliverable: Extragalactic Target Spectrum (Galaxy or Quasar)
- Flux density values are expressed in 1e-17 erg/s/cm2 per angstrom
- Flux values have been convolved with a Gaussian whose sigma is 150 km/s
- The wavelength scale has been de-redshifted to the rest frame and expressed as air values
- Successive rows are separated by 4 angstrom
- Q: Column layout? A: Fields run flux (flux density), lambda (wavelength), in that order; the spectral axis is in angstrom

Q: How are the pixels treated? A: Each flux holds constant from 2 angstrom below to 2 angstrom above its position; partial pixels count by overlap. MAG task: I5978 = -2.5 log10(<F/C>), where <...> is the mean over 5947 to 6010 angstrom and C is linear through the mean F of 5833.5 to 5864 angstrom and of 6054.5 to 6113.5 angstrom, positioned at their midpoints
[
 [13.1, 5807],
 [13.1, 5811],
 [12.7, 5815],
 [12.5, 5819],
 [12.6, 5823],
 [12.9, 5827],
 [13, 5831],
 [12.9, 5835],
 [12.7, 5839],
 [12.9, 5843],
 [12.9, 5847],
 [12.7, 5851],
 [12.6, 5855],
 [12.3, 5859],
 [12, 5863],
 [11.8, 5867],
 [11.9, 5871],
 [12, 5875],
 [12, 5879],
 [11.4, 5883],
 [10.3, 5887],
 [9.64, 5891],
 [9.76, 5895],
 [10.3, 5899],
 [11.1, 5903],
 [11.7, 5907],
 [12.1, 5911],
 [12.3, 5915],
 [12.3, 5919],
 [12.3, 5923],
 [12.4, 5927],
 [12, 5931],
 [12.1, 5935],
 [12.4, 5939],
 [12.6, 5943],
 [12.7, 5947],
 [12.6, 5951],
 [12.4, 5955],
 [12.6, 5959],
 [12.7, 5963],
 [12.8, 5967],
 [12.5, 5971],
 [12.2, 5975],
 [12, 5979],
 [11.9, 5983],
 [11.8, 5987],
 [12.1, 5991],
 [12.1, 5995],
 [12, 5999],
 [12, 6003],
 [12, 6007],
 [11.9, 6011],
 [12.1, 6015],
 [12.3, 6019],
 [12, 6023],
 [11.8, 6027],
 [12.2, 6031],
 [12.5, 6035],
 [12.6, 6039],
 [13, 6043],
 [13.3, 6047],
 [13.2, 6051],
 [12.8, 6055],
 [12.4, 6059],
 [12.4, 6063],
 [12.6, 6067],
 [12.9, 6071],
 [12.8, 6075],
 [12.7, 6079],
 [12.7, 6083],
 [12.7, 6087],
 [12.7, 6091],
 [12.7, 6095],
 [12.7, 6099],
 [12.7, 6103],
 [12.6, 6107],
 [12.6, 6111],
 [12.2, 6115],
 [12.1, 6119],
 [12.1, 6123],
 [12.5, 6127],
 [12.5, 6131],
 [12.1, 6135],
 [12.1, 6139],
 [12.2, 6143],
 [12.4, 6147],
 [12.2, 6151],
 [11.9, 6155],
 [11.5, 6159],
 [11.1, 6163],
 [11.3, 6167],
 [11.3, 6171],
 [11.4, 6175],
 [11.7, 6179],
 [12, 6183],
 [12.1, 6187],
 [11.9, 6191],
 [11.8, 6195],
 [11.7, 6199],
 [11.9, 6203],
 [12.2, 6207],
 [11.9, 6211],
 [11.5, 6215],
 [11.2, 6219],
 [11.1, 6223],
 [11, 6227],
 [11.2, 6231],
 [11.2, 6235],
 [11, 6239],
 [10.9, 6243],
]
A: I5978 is 0.03 mag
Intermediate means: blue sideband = 12.6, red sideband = 12.7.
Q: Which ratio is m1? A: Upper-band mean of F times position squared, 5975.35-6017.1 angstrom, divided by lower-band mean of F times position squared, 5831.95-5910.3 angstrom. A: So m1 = 1.1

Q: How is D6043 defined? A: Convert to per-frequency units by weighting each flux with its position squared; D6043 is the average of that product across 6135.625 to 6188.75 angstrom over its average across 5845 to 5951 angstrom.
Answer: 1.09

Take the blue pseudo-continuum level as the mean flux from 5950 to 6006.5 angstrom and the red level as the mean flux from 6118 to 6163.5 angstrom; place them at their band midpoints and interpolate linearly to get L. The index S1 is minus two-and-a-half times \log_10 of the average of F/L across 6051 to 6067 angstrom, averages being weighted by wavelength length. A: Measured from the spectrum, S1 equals -0.04 mag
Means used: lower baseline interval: 12.3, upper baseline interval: 12.1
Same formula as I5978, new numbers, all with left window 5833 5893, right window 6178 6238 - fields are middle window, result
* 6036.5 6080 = -0.089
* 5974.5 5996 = -0.012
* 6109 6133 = -0.056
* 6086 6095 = -0.085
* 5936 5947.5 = -0.053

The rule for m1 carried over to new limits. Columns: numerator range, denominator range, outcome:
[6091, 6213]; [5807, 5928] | 1.10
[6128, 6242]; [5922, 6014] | 1.02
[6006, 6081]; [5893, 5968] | 1.08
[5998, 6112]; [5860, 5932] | 1.15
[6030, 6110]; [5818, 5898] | 1.14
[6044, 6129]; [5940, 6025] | 1.07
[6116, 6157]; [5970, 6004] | 1.06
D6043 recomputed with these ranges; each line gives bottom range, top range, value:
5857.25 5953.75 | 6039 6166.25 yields 1.13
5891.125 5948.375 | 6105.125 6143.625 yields 1.12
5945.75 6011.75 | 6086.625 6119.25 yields 1.07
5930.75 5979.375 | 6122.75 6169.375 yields 1.02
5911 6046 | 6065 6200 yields 1.04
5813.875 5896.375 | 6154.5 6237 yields 1.07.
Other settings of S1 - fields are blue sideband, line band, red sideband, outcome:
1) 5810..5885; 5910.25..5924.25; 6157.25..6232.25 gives 0.002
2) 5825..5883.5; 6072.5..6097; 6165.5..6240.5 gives -0.077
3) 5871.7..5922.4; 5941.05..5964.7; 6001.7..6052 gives -0.076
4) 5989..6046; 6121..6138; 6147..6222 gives -0.037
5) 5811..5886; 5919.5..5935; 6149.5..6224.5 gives 0.002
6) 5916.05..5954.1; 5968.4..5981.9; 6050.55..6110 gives 0.020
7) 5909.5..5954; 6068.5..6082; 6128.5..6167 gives -0.060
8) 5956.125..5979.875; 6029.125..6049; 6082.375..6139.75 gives -0.021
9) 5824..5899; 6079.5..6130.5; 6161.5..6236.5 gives -0.077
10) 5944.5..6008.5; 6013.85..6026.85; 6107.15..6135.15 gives 0.019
